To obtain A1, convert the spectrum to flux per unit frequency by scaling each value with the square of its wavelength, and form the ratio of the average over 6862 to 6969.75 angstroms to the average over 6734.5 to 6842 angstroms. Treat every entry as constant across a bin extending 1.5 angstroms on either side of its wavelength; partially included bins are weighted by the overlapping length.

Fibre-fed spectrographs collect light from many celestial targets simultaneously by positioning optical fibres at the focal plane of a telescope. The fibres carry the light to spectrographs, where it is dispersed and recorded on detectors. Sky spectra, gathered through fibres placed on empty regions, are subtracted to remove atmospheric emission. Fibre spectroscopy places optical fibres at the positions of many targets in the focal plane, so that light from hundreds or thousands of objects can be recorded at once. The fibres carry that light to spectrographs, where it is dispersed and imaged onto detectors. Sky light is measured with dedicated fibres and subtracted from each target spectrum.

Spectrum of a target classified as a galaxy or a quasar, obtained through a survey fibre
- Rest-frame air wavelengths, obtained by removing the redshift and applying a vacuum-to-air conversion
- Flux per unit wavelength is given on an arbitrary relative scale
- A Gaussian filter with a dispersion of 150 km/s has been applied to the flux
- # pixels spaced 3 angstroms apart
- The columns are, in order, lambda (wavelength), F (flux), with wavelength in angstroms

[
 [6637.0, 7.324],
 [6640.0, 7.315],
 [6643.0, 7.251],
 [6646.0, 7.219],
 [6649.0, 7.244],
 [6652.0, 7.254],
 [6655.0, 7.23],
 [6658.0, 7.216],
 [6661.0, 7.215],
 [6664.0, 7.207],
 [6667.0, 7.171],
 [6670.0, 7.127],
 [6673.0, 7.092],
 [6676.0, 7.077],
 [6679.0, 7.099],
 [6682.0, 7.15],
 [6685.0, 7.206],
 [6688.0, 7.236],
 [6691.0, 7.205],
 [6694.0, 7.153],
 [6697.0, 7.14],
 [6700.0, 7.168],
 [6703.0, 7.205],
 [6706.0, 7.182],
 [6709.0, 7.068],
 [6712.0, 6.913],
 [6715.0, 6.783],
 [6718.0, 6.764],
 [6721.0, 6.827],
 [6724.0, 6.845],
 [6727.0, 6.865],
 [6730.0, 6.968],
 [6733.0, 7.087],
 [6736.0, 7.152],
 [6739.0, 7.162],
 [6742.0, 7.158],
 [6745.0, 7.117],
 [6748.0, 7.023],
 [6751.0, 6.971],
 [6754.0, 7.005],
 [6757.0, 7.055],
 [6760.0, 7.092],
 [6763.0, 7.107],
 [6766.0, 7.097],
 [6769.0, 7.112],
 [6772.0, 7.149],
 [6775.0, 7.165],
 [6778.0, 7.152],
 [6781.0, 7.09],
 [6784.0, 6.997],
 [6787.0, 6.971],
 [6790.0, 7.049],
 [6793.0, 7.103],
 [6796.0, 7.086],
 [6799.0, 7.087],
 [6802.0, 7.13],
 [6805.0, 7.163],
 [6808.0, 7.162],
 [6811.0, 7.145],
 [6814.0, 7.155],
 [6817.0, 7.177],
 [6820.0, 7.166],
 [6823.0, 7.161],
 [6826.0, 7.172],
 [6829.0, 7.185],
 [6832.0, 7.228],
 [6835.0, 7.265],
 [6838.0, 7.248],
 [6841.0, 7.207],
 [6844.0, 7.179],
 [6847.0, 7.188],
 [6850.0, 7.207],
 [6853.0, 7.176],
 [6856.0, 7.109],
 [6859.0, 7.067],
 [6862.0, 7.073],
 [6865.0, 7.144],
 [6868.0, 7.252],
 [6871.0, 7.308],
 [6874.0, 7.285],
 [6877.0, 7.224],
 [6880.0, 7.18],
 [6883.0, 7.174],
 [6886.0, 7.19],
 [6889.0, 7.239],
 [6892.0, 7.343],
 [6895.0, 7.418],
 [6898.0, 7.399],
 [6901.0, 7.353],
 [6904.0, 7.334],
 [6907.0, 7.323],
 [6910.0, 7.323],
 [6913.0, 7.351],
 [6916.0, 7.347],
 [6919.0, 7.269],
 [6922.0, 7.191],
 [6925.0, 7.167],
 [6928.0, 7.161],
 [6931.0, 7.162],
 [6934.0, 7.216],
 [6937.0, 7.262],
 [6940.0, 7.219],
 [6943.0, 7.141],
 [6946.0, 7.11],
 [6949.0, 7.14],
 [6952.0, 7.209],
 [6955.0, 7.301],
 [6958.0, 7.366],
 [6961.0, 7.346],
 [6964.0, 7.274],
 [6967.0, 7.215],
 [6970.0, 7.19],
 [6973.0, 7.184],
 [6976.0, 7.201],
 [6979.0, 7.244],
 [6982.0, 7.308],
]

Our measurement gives 1.1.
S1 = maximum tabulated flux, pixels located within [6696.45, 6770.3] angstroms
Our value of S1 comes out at 7.205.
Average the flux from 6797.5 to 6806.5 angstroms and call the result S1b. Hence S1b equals 7.13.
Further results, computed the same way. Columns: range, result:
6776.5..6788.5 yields 7.05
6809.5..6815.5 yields 7.15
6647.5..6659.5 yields 7.24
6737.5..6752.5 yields 7.09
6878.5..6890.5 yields 7.2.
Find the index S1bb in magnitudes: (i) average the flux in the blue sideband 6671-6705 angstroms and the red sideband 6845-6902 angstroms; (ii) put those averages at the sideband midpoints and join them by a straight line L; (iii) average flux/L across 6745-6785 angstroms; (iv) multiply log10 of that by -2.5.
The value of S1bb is 0.02 mag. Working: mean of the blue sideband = 7.16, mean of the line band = 7.08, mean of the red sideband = 7.23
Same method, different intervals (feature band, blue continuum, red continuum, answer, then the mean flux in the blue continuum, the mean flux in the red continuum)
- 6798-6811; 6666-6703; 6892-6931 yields 0.01 mag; 7.15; 7.3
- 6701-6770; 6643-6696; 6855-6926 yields 0.03 mag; 7.18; 7.25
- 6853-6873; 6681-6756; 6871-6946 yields 0.01 mag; 7.05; 7.26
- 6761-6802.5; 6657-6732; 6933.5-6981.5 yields 0.01 mag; 7.07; 7.23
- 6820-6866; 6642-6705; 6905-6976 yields 0.01 mag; 7.18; 7.24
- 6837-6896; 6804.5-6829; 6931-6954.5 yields -0.01 mag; 7.16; 7.19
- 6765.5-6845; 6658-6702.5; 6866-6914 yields 0.01 mag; 7.16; 7.29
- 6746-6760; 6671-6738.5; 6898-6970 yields 0.01 mag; 7.06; 7.25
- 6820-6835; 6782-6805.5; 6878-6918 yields -0.01 mag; 7.07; 7.3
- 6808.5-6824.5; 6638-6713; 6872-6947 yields 0.01 mag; 7.18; 7.26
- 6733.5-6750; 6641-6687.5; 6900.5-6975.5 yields 0.01 mag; 7.19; 7.24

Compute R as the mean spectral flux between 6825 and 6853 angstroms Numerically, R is 7.21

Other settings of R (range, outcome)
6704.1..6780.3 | 7.03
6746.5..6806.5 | 7.08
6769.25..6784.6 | 7.12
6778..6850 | 7.15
